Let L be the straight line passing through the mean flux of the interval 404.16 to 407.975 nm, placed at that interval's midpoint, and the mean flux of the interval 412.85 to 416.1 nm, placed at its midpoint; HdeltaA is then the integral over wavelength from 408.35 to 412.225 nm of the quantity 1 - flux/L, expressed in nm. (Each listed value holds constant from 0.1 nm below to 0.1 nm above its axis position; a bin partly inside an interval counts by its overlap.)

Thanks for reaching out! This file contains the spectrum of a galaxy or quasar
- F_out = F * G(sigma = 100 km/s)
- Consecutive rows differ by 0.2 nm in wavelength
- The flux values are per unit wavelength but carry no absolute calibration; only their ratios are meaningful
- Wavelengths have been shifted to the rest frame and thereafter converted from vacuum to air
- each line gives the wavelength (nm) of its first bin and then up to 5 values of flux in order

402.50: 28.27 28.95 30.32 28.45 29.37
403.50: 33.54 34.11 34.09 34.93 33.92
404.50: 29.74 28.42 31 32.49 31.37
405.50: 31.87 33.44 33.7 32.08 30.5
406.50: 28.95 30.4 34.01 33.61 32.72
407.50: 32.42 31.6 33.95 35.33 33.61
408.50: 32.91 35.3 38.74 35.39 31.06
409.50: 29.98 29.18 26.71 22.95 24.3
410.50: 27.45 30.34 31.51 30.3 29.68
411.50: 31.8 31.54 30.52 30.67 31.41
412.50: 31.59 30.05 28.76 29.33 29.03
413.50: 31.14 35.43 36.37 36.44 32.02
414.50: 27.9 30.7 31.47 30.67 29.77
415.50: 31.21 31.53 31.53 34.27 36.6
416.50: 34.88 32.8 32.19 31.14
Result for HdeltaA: 0.14 nm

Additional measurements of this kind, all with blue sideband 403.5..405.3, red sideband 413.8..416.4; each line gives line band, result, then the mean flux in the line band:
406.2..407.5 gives 0.024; 31.8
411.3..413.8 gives 0.113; 30.9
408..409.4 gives -0.098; 34.6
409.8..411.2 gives 0.203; 27.7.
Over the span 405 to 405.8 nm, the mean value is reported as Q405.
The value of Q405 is 32.3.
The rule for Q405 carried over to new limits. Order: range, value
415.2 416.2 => 31.7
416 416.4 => 35.4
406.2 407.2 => 31.5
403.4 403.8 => 33.8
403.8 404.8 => 32.2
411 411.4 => 30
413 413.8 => 31.2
